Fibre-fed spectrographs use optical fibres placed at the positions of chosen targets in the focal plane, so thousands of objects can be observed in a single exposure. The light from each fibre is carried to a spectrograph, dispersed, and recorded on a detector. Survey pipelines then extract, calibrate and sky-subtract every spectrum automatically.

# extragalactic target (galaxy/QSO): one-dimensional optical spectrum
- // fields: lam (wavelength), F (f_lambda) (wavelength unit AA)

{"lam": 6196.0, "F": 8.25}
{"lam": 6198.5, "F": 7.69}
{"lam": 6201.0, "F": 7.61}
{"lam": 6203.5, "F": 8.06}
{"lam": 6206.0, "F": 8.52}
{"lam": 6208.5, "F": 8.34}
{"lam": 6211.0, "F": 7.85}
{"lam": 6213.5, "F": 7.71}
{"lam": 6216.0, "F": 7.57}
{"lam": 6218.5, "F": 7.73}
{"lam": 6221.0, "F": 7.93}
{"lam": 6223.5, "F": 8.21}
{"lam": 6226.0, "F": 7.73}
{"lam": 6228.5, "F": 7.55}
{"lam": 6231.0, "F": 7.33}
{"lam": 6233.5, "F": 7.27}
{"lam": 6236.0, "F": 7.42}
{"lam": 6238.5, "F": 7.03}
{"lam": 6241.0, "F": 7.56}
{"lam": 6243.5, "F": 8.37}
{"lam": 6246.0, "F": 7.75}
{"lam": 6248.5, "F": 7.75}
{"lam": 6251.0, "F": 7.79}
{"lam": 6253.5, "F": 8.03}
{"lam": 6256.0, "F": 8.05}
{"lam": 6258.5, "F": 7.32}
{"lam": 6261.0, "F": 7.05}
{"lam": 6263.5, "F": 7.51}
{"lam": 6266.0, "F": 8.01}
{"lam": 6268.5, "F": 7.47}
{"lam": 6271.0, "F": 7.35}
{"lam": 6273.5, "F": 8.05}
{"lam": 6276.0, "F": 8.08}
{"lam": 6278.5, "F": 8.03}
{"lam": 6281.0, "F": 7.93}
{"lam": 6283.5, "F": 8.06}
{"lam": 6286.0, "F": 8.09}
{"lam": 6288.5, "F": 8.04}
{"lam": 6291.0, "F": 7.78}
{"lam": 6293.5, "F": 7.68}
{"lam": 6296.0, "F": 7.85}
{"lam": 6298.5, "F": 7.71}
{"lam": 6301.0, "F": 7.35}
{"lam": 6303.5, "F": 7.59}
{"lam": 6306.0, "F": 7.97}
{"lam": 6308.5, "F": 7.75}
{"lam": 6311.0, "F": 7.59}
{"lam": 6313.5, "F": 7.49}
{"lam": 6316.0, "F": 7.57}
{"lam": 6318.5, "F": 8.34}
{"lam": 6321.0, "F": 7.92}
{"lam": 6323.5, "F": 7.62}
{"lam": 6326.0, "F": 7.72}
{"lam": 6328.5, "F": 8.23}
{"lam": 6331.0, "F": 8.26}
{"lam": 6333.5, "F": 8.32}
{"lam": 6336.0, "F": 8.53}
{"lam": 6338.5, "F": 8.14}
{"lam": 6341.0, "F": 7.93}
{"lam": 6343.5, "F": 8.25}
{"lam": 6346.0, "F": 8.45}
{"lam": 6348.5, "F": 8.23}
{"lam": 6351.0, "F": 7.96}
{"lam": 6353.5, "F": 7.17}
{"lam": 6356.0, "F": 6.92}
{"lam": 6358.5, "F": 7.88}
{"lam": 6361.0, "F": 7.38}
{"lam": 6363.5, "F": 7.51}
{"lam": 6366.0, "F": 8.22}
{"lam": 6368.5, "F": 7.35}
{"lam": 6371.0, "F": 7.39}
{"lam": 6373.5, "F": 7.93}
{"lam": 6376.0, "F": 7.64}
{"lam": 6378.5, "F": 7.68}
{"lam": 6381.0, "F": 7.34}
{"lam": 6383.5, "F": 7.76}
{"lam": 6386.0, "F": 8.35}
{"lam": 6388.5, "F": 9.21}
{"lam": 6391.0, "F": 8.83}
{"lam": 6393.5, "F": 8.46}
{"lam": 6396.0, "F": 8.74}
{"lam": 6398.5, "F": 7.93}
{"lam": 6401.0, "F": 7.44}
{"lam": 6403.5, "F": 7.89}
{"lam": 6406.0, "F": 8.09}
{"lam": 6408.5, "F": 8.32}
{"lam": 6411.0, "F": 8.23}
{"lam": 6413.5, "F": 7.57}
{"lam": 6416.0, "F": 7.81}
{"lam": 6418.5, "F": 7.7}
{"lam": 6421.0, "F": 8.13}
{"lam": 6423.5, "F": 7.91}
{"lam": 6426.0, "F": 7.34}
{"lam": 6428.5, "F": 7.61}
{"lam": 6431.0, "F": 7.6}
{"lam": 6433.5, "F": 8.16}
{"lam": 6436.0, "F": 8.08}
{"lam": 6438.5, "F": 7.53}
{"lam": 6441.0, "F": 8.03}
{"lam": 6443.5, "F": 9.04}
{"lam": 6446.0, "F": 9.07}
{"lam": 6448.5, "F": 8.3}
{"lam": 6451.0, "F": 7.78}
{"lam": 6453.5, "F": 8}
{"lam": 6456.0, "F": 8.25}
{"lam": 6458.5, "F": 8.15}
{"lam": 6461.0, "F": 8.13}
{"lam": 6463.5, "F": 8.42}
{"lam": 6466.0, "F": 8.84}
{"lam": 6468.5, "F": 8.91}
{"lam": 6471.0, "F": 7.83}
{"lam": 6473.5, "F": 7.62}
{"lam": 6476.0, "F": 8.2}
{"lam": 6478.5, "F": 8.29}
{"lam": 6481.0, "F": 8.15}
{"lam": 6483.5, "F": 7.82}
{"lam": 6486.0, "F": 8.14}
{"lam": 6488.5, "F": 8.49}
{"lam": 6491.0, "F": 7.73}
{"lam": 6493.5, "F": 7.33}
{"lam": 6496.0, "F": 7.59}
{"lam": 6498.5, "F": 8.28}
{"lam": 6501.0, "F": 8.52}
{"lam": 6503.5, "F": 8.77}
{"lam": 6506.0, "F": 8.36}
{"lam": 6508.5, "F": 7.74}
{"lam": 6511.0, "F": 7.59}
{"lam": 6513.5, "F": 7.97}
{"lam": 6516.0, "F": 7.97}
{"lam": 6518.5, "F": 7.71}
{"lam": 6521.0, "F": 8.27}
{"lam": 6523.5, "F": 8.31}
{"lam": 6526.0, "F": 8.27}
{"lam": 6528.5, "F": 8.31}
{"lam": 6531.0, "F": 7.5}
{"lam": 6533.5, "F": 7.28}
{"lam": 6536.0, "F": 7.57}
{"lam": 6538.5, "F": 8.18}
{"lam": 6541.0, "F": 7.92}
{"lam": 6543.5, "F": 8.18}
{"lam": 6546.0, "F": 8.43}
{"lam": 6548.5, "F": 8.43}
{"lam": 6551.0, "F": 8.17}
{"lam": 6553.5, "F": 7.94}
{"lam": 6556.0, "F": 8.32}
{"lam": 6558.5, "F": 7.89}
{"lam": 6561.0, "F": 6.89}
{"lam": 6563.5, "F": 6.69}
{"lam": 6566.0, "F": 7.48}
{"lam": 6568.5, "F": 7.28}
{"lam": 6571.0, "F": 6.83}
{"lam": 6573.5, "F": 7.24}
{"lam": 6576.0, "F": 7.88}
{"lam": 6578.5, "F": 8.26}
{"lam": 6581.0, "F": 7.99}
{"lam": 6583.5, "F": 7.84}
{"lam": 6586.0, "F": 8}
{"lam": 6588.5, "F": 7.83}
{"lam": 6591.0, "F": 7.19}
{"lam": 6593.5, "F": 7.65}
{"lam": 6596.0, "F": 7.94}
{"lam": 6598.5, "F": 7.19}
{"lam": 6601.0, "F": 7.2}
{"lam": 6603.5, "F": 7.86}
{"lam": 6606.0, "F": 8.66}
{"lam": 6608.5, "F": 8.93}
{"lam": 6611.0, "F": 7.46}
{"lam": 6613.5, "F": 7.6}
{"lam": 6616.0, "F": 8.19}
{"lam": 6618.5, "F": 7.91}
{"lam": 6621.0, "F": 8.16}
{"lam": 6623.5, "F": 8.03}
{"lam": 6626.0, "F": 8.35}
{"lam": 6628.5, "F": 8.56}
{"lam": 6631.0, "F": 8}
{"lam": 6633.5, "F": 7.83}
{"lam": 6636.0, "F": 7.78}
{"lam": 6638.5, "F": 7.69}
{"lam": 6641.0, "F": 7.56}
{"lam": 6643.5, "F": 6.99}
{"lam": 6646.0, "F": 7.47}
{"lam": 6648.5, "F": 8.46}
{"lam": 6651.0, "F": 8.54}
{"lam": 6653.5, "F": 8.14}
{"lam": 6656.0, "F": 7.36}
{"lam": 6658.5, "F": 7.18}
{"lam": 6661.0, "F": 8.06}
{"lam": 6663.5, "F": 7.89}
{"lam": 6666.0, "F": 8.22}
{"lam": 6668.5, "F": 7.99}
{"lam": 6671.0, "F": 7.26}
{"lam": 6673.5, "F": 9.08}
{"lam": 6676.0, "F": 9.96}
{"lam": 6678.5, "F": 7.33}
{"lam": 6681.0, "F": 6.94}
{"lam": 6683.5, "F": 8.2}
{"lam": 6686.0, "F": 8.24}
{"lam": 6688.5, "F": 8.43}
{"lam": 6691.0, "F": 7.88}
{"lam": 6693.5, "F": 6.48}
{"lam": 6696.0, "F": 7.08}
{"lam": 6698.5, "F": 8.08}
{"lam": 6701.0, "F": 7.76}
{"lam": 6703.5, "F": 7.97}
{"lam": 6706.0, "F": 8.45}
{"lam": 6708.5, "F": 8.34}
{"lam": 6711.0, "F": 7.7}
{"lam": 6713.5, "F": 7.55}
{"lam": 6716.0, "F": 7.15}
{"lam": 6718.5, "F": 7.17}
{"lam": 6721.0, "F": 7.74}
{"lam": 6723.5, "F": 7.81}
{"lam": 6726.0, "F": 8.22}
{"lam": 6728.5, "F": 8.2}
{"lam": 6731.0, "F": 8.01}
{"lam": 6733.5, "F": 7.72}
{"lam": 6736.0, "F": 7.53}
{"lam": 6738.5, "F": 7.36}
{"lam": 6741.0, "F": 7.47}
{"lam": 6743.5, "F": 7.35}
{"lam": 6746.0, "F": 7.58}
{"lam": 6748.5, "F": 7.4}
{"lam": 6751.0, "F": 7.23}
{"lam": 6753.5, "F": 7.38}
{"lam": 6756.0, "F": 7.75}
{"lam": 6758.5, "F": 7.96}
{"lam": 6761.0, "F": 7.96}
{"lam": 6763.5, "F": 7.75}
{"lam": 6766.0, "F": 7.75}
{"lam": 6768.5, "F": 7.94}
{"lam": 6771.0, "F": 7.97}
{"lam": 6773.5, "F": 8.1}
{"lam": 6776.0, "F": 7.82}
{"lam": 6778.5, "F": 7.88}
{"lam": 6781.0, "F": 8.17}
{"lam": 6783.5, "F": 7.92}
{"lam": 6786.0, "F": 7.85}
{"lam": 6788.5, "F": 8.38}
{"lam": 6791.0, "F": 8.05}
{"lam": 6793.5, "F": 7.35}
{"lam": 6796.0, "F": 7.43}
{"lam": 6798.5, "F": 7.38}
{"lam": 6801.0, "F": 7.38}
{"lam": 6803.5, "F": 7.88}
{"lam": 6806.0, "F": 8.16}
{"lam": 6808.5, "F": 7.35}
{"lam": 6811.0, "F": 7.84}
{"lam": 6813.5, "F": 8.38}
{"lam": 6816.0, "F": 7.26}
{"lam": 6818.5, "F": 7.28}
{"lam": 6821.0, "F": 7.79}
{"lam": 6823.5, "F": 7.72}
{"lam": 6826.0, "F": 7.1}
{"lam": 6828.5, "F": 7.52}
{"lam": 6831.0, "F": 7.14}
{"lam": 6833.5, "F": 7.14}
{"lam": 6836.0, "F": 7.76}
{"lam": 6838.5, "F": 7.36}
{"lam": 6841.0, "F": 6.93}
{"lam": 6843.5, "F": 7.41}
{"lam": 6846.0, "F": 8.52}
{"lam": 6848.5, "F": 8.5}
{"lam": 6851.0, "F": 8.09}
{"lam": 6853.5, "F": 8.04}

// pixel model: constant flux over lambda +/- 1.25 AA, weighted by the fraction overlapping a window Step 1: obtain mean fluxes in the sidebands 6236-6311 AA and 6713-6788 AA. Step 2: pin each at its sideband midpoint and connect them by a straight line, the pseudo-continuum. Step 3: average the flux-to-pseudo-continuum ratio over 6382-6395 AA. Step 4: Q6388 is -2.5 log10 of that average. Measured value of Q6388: -0.10 mag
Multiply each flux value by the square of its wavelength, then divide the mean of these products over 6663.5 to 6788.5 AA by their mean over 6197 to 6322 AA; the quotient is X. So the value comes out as 1.16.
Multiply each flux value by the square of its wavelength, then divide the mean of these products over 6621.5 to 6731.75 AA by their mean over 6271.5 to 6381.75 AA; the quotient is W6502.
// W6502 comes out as 1.1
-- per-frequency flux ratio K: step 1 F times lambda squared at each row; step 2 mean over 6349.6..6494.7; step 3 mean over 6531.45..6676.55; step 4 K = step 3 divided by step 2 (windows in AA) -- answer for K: 1.04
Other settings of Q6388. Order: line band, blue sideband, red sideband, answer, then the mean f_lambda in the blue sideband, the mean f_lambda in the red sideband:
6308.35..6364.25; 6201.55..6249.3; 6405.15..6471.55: 0.01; 7.77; 8.11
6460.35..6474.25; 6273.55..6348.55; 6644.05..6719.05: -0.05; 7.95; 7.88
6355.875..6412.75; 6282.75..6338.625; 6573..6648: -0.01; 7.89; 7.85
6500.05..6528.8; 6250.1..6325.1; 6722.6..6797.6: -0.05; 7.77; 7.77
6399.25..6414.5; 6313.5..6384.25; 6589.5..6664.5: -0.01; 7.84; 7.86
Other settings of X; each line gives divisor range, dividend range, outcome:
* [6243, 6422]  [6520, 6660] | 1.08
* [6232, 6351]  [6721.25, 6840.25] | 1.14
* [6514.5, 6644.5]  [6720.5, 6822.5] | 1.05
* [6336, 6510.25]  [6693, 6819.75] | 1.06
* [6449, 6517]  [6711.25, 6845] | 1.03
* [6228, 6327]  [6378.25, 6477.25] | 1.10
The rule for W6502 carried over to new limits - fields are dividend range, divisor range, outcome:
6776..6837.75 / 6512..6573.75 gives 1.06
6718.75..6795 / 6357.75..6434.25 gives 1.10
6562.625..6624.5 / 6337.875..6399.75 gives 1.04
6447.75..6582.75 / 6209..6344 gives 1.10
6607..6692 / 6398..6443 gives 1.09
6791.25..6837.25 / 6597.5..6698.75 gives 1.00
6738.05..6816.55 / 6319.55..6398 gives 1.10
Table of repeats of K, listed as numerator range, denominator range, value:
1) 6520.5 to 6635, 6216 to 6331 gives 1.12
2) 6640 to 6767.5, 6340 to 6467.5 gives 1.07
